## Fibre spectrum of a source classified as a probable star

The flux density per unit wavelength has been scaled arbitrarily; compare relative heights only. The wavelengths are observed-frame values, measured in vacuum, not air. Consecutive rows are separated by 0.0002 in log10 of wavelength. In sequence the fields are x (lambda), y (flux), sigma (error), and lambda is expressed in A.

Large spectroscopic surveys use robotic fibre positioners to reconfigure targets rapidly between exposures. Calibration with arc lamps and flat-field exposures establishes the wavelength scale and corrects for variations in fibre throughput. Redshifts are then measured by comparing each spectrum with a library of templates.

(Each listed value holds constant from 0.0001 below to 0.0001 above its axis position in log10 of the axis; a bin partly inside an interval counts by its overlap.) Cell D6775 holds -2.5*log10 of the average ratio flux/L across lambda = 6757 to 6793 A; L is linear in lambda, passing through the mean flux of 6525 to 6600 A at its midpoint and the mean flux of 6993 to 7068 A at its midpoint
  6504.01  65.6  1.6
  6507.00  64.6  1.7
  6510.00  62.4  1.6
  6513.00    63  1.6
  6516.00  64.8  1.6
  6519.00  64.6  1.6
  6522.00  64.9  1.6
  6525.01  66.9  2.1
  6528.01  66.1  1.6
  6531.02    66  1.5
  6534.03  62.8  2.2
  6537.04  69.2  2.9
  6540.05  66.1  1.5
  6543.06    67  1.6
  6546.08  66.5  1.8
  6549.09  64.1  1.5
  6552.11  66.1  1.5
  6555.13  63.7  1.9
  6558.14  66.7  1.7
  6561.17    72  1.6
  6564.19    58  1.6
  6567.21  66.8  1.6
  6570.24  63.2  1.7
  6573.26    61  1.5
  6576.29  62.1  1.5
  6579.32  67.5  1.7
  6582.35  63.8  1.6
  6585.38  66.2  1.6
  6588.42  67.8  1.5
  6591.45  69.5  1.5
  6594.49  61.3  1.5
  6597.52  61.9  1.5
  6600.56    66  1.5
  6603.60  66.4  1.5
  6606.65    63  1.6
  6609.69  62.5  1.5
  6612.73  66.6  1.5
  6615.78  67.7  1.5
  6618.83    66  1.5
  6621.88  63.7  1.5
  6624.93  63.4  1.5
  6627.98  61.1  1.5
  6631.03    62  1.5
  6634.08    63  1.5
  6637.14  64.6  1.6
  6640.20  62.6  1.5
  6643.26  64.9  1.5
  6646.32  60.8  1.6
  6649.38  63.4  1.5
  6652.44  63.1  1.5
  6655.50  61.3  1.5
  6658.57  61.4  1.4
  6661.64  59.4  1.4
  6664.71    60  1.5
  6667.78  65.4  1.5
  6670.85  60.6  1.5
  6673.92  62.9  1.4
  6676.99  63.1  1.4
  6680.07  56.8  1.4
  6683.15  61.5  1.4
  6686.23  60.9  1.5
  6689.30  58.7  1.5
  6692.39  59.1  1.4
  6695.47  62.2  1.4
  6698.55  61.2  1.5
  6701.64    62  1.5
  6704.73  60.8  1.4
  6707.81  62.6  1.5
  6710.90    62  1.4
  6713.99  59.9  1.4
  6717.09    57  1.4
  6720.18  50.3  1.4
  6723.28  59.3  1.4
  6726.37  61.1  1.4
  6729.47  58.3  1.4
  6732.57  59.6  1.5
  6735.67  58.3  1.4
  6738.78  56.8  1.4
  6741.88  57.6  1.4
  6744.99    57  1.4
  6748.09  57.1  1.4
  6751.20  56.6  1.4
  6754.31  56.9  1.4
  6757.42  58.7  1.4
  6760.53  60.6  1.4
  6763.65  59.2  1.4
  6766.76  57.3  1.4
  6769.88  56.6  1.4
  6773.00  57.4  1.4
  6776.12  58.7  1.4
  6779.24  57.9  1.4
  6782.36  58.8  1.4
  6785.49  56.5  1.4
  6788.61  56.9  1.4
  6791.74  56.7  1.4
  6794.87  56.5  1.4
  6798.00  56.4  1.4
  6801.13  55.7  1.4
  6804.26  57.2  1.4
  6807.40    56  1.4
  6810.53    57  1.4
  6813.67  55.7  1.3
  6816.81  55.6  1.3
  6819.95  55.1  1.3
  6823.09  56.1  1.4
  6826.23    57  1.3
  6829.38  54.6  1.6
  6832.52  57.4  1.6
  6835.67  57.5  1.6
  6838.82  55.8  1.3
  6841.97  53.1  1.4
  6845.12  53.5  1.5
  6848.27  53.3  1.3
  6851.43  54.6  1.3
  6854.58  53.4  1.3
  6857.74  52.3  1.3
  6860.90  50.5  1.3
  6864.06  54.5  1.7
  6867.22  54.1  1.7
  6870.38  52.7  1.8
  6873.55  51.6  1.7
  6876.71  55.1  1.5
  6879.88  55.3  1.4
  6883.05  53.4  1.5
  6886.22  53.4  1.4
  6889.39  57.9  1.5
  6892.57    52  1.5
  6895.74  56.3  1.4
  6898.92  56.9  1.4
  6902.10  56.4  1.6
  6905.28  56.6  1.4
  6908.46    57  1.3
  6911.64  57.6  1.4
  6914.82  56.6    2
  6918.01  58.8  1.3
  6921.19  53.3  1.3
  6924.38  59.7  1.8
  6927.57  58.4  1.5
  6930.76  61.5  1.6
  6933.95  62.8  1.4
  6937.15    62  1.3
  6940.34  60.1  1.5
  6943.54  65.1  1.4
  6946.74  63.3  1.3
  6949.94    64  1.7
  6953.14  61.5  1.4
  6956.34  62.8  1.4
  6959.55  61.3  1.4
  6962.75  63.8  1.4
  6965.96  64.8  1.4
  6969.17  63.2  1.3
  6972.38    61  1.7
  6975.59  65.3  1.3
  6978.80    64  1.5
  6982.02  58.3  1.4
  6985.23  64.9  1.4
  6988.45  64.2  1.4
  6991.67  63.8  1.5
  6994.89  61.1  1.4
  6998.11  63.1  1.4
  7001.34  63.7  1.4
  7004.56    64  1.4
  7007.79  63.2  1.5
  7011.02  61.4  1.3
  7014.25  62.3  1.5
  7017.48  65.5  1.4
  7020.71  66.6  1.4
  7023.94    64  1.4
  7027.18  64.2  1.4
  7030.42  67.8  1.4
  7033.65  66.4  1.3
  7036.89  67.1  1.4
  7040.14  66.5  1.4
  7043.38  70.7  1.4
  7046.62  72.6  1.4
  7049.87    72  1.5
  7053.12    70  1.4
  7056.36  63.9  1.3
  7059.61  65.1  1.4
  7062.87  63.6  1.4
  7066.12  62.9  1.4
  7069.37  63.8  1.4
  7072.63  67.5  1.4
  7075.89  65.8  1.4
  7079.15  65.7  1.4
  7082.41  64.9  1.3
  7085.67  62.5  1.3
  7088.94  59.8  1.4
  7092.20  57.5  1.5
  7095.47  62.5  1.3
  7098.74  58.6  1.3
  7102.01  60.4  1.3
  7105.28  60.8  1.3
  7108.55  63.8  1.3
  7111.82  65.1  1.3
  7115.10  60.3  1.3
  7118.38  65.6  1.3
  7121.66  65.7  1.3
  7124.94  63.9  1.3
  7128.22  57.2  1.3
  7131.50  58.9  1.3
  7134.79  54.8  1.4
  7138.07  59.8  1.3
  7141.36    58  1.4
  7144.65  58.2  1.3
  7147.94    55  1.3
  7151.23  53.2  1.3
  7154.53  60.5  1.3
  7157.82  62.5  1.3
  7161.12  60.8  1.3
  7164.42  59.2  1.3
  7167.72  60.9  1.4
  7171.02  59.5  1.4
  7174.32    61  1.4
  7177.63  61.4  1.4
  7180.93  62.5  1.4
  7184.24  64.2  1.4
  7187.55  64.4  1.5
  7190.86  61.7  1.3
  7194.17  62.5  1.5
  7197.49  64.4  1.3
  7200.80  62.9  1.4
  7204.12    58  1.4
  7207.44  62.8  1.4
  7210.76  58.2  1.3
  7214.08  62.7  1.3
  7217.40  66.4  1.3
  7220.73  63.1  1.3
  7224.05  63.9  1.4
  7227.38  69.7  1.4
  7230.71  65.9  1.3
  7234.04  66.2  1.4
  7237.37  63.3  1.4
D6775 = 0.13 mag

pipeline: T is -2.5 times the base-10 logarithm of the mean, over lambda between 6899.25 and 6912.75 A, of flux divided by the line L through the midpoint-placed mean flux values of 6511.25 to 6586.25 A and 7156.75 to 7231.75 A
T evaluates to 0.123 mag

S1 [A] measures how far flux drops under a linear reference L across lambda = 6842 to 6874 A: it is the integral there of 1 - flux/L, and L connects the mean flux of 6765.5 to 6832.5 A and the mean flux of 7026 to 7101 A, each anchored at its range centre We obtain 2.99 A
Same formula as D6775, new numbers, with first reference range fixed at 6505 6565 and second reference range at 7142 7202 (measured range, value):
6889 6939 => 0.09 mag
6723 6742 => 0.09 mag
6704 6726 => 0.09 mag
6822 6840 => 0.12 mag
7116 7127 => -0.06 mag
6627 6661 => 0.04 mag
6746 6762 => 0.10 mag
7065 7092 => -0.04 mag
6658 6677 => 0.05 mag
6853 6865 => 0.20 mag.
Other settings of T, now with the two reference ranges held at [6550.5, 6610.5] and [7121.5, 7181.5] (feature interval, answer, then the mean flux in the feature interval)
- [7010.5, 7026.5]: -0.06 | 64.2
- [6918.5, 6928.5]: 0.08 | 57.3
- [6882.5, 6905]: 0.12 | 55.3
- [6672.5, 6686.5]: 0.05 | 61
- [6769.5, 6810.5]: 0.11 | 57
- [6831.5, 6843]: 0.12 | 56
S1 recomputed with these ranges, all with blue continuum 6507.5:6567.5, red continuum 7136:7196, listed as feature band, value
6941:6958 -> -0.3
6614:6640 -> 0.3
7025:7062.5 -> -3.9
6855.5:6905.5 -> 6.7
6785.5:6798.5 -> 1.4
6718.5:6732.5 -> 1.4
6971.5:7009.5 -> -0.9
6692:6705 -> 0.6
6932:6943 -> 0.0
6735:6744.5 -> 0.9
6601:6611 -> 0.1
